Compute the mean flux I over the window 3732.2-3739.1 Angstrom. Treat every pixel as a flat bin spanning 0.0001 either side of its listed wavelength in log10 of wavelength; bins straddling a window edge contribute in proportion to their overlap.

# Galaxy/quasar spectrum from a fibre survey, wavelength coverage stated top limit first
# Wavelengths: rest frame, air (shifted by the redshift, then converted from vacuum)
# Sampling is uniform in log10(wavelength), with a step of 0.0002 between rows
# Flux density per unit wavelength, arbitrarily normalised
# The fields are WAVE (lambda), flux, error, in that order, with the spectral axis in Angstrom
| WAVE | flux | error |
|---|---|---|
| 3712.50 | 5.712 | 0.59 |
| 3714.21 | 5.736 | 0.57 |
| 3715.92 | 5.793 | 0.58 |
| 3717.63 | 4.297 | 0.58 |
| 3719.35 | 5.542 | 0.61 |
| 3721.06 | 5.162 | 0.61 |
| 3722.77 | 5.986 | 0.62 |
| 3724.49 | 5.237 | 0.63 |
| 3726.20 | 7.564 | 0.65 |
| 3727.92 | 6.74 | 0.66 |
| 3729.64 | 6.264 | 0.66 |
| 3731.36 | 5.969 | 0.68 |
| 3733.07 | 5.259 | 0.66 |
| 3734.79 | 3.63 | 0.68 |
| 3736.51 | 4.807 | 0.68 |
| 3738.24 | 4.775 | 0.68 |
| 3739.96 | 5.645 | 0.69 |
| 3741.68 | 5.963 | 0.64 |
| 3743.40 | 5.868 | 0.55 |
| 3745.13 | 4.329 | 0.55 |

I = 4.62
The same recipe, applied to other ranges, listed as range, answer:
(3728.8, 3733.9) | 5.84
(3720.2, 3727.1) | 5.99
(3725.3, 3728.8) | 7.12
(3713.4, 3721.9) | 5.3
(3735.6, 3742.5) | 5.28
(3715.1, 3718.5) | 5.03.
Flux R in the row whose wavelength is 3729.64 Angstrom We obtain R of 6.264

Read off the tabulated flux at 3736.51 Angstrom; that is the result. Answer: 4.807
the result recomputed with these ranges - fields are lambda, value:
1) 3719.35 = 5.542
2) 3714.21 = 5.736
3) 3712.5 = 5.712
